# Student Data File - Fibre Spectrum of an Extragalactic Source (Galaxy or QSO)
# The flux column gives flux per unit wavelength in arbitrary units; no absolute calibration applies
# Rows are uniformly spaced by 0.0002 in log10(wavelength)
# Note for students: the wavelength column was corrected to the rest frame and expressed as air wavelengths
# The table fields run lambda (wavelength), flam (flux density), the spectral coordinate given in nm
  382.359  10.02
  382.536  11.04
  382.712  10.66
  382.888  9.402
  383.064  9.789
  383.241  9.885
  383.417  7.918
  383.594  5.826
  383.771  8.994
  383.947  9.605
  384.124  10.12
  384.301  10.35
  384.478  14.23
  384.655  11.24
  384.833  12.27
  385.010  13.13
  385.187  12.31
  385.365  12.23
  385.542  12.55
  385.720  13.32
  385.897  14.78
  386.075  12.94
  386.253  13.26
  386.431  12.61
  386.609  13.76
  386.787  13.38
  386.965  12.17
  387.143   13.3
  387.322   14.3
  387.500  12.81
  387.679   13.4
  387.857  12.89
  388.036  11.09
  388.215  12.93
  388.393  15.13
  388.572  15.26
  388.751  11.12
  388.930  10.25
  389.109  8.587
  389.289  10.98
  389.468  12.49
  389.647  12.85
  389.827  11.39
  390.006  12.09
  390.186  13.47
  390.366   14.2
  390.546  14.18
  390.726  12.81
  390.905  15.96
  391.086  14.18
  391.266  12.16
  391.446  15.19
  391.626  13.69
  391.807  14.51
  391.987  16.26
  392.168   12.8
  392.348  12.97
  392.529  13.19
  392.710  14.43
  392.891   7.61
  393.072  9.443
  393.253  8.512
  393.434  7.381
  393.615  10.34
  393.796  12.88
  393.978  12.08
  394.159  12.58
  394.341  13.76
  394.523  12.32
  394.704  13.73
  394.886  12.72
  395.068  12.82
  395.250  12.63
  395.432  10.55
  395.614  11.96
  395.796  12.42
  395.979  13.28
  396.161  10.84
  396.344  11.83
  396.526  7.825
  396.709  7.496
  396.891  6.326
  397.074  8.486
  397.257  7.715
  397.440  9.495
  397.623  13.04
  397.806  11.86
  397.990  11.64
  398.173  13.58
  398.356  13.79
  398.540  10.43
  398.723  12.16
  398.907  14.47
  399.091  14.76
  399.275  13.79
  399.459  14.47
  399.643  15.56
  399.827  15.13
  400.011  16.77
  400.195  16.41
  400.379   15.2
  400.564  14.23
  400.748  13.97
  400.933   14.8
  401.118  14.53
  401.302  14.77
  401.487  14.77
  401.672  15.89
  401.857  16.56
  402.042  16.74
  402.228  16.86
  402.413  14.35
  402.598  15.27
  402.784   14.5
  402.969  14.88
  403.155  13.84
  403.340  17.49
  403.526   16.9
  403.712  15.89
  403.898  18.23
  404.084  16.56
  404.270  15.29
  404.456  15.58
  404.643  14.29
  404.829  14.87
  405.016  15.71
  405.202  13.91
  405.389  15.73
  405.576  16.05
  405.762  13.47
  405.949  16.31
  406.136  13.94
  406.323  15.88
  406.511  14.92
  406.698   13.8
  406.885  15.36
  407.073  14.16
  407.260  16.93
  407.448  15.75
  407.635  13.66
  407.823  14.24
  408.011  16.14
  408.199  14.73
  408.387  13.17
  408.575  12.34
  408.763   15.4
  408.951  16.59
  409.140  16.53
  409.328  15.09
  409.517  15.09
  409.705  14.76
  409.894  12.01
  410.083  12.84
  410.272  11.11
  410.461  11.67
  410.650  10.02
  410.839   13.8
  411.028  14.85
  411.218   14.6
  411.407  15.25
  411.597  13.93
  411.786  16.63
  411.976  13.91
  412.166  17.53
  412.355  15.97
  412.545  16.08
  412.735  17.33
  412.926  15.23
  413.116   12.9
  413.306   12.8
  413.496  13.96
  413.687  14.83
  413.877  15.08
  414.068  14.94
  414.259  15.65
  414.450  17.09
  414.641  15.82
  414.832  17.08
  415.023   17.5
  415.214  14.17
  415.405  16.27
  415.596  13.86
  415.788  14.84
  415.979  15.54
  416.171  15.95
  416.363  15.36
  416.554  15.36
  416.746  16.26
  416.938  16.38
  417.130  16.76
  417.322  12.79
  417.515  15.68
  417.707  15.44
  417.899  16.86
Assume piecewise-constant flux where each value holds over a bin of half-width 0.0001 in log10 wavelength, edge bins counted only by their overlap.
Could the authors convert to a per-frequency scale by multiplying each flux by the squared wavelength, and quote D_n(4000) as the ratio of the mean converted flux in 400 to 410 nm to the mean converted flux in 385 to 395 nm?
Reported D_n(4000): 1.3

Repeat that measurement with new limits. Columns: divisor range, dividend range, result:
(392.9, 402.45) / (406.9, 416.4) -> 1.25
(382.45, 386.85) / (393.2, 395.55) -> 1.08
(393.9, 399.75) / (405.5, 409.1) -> 1.32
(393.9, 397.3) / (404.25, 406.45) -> 1.42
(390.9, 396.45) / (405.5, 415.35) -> 1.30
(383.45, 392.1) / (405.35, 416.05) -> 1.32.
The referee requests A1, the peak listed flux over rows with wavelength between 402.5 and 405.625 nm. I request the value 18.23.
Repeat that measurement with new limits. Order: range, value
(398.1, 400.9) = 16.77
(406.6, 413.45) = 17.53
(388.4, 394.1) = 16.26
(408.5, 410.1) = 16.59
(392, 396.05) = 14.43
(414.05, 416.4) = 17.5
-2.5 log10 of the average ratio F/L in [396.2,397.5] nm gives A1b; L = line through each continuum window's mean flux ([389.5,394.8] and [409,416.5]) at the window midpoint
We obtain 0.47 mag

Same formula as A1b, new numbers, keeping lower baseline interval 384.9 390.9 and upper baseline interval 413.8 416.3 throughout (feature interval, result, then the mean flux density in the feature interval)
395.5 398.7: 0.27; 10.7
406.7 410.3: 0.03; 14.6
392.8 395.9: 0.18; 11.4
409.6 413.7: 0.08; 14.2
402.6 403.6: -0.08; 15.5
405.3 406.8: -0.02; 15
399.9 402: -0.08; 15.3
